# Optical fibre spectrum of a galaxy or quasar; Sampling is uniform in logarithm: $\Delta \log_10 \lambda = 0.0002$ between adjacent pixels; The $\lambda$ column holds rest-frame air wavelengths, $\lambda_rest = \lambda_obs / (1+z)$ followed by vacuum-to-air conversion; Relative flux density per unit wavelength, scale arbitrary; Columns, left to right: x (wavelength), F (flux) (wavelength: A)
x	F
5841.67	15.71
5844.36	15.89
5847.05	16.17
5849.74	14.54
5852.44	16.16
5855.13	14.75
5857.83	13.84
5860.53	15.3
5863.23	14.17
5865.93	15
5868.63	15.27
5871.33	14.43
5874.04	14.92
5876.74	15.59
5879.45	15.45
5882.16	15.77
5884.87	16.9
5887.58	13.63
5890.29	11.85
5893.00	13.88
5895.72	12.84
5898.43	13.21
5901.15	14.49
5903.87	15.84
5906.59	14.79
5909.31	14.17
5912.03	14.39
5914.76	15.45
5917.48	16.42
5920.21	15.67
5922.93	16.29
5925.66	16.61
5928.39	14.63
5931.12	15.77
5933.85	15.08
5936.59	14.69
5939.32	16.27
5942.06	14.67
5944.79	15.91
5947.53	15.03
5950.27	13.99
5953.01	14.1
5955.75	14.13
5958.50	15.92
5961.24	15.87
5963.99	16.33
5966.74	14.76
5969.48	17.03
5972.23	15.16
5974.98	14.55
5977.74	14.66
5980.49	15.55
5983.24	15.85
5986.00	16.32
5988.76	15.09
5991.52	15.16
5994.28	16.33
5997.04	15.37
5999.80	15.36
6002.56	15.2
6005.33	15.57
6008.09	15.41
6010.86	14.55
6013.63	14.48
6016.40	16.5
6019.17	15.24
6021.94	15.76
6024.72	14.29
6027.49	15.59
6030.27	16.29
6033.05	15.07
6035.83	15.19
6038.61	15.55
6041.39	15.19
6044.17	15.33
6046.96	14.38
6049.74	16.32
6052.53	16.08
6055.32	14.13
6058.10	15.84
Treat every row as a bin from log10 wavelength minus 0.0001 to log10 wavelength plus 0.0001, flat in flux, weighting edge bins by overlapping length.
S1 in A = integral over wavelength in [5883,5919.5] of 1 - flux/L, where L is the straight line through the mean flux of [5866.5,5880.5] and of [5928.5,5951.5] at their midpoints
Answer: 1.5 A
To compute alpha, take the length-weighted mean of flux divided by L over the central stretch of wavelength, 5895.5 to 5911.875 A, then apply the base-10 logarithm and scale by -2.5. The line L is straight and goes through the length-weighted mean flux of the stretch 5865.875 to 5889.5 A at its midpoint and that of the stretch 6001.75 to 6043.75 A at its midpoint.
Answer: 0.06 mag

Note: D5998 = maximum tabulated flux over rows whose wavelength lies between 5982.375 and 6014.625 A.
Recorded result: 16.33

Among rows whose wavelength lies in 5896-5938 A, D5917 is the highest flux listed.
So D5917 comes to 16.61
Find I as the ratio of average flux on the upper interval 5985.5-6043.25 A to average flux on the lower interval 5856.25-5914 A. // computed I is 1.1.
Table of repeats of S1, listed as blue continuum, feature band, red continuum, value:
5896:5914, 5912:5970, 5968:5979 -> -1.97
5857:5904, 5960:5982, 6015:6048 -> -0.65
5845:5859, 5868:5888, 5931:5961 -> -0.26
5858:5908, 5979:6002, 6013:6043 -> -0.63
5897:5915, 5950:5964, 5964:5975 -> 0.35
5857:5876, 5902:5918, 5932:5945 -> -0.01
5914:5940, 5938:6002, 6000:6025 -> 0.45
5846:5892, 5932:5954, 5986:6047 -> 0.19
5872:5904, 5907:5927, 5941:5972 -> -0.98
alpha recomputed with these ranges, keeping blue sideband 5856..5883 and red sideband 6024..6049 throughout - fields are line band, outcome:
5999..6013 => 0.00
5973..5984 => 0.00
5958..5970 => -0.06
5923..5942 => -0.03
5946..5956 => 0.05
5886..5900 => 0.14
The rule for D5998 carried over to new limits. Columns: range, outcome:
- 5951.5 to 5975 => 17.03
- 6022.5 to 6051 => 16.32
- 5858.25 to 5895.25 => 16.9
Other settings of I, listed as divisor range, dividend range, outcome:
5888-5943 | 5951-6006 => 1.04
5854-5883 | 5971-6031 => 1.03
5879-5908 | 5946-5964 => 1.04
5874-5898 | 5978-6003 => 1.08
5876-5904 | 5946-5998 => 1.06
